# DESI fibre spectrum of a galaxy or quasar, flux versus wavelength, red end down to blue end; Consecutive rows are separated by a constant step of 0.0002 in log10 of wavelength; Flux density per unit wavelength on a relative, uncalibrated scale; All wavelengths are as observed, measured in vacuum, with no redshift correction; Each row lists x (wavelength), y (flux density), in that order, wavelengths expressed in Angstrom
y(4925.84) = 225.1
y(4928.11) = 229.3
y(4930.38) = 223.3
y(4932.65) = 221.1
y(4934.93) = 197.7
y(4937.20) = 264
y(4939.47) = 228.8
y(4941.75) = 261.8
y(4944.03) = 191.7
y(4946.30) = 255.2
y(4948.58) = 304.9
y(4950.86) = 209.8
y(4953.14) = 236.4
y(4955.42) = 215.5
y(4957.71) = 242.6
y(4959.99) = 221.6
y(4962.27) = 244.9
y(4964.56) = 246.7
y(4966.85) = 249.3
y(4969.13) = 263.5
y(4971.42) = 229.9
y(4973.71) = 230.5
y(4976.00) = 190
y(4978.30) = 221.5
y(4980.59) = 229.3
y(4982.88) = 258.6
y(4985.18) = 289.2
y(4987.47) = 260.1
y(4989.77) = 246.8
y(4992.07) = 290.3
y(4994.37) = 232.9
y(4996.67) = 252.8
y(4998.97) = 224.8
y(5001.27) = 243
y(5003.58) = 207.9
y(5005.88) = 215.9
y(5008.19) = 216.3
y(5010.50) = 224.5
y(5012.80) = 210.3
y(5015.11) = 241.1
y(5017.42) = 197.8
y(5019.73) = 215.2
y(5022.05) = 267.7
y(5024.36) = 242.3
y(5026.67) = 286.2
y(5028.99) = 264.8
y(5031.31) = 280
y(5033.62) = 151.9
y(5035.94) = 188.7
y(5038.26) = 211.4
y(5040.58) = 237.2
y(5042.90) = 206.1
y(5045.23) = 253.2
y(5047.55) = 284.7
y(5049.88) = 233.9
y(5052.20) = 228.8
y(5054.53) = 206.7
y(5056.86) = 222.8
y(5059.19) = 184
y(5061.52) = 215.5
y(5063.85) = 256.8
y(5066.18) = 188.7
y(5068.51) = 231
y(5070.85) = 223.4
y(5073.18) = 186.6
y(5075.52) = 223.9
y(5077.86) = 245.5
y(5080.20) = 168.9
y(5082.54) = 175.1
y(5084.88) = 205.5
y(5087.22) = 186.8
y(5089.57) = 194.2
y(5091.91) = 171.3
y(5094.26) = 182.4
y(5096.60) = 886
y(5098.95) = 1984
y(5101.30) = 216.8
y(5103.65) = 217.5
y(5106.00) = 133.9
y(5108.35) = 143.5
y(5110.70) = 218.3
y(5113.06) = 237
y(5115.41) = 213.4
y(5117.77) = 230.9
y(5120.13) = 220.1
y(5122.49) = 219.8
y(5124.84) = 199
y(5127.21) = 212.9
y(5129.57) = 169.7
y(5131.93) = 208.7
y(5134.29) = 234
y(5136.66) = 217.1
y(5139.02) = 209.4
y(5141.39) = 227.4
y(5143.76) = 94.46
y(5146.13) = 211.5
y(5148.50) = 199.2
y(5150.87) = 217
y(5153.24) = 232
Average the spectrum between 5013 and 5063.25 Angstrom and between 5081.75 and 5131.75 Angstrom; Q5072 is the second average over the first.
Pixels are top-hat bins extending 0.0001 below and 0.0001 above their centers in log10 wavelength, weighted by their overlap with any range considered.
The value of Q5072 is 1.37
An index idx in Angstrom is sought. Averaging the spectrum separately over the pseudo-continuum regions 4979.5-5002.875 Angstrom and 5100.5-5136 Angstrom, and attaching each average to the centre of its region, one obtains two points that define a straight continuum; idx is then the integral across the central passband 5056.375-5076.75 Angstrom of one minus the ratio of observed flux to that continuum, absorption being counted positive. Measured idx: 0.9 Angstrom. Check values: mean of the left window 252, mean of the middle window 215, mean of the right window 205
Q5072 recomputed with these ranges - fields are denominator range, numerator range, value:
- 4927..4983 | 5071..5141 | 1.22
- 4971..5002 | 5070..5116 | 1.33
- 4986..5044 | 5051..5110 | 1.28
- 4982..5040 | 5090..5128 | 1.49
